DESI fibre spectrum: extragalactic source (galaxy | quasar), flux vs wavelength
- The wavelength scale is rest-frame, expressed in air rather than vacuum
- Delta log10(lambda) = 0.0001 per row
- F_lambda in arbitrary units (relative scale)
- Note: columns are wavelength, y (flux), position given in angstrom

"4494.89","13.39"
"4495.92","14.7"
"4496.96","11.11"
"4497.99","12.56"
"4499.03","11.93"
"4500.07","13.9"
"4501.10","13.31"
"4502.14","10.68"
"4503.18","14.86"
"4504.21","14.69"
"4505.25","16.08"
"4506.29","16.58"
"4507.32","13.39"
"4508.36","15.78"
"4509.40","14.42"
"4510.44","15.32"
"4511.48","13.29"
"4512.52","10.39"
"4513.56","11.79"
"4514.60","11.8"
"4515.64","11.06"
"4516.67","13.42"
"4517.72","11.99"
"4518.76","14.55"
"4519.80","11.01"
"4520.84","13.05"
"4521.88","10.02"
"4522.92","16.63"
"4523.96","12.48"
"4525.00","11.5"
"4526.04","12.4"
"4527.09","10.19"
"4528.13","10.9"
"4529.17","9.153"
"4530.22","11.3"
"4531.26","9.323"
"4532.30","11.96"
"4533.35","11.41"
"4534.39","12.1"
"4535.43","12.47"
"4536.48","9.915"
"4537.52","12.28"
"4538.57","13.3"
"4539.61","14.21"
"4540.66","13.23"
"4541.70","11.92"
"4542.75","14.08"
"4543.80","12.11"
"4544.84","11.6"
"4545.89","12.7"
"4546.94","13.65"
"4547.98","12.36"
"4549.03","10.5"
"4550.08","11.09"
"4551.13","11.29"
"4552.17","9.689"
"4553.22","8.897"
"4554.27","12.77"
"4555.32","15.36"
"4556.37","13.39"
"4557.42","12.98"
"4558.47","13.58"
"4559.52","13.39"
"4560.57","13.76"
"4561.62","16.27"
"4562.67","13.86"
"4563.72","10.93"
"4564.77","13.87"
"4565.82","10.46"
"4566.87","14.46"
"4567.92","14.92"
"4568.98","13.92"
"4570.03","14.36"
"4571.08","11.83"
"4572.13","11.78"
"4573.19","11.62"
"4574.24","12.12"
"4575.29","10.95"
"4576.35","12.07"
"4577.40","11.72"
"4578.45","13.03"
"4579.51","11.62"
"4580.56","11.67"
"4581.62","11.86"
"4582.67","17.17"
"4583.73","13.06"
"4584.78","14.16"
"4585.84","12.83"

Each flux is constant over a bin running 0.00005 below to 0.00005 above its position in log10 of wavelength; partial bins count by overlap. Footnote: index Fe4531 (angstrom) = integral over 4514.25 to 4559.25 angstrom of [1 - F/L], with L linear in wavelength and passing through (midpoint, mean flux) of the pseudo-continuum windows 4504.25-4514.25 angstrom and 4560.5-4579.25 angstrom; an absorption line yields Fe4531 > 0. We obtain 4.7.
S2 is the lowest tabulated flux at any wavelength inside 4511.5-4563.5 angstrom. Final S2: 8.897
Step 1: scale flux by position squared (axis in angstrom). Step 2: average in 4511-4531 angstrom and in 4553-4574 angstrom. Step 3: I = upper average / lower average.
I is 1.13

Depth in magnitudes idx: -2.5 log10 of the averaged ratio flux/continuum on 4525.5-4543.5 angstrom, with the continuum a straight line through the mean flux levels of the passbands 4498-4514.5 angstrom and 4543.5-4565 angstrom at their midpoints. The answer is 0.11 mag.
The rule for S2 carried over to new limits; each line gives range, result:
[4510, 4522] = 10.02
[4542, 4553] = 9.689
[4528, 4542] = 9.153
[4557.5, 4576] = 10.46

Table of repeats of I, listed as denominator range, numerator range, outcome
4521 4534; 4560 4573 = 1.18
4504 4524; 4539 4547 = 0.98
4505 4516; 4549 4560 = 0.91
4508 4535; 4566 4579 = 1.06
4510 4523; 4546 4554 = 0.91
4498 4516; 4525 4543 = 0.88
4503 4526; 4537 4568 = 0.97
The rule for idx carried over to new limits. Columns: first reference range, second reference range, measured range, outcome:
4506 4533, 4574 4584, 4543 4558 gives 0.04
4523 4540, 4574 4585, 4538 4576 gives -0.04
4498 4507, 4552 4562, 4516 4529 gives 0.11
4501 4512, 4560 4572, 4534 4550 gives 0.12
